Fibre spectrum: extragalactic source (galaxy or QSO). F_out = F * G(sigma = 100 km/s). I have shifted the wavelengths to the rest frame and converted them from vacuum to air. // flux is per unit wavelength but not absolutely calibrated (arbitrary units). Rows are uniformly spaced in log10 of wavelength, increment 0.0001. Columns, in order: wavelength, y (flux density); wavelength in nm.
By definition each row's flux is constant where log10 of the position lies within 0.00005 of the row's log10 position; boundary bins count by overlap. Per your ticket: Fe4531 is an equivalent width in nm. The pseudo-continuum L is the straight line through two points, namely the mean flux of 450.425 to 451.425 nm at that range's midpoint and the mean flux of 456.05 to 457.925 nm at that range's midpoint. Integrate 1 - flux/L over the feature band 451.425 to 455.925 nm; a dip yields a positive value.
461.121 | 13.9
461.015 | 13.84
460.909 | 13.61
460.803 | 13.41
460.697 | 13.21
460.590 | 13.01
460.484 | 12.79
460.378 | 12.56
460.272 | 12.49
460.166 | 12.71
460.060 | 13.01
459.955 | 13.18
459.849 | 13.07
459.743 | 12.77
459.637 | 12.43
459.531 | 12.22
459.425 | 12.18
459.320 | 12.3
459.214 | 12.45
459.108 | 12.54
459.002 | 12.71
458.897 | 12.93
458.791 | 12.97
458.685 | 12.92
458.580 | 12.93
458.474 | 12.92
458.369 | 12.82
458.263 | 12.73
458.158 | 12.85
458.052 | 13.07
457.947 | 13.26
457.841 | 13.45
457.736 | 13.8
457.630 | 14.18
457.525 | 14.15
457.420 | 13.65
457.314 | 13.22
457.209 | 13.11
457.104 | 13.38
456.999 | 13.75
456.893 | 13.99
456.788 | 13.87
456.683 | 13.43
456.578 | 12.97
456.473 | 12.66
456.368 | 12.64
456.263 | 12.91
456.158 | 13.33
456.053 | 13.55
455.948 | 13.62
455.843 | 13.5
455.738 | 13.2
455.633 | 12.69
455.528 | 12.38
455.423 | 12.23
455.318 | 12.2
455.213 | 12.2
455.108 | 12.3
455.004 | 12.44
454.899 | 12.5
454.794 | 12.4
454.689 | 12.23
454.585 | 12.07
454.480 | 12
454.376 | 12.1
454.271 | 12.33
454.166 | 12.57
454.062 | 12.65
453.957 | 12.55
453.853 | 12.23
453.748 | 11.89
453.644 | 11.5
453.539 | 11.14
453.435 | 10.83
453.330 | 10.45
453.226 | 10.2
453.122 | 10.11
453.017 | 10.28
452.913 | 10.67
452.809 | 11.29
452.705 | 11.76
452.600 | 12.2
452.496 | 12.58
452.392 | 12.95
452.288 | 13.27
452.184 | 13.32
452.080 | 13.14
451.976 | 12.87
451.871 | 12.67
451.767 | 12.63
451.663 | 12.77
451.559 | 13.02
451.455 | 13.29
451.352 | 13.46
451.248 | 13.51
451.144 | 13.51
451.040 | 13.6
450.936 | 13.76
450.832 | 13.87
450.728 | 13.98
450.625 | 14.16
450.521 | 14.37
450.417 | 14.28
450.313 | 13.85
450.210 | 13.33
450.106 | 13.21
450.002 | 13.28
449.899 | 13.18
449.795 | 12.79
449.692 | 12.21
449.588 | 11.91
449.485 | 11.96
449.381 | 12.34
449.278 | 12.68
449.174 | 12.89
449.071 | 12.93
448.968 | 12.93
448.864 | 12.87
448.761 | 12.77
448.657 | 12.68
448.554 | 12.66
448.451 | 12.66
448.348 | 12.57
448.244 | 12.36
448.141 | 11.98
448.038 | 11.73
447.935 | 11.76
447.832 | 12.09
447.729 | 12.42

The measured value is 0.48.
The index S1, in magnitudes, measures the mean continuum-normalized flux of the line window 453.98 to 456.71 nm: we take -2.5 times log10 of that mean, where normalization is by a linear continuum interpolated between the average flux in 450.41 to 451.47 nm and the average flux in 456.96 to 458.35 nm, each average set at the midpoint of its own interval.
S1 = 0.07 mag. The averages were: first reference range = 13.8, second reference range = 13.4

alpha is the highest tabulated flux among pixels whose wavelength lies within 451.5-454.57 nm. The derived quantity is 13.32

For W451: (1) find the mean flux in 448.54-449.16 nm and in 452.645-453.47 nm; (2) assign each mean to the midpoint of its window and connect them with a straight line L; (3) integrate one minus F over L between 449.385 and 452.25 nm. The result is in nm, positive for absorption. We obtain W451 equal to -0.35 nm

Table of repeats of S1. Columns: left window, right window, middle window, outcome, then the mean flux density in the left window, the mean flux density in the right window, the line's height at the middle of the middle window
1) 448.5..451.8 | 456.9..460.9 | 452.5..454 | 0.165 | 13.2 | 13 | 13.1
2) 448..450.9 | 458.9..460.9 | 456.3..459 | -0.039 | 13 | 12.7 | 12.8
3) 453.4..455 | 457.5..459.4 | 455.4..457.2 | -0.054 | 12.1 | 13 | 12.6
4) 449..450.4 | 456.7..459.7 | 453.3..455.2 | 0.083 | 12.9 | 13.1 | 13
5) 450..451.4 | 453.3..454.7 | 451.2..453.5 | 0.061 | 13.7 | 11.9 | 12.8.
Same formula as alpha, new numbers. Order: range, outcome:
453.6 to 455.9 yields 13.5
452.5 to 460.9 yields 14.18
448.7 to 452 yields 14.37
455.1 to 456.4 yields 13.62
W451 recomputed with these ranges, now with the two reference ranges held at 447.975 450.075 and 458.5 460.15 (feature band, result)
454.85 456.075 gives -0.005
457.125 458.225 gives -0.067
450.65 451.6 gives -0.074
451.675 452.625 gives -0.019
